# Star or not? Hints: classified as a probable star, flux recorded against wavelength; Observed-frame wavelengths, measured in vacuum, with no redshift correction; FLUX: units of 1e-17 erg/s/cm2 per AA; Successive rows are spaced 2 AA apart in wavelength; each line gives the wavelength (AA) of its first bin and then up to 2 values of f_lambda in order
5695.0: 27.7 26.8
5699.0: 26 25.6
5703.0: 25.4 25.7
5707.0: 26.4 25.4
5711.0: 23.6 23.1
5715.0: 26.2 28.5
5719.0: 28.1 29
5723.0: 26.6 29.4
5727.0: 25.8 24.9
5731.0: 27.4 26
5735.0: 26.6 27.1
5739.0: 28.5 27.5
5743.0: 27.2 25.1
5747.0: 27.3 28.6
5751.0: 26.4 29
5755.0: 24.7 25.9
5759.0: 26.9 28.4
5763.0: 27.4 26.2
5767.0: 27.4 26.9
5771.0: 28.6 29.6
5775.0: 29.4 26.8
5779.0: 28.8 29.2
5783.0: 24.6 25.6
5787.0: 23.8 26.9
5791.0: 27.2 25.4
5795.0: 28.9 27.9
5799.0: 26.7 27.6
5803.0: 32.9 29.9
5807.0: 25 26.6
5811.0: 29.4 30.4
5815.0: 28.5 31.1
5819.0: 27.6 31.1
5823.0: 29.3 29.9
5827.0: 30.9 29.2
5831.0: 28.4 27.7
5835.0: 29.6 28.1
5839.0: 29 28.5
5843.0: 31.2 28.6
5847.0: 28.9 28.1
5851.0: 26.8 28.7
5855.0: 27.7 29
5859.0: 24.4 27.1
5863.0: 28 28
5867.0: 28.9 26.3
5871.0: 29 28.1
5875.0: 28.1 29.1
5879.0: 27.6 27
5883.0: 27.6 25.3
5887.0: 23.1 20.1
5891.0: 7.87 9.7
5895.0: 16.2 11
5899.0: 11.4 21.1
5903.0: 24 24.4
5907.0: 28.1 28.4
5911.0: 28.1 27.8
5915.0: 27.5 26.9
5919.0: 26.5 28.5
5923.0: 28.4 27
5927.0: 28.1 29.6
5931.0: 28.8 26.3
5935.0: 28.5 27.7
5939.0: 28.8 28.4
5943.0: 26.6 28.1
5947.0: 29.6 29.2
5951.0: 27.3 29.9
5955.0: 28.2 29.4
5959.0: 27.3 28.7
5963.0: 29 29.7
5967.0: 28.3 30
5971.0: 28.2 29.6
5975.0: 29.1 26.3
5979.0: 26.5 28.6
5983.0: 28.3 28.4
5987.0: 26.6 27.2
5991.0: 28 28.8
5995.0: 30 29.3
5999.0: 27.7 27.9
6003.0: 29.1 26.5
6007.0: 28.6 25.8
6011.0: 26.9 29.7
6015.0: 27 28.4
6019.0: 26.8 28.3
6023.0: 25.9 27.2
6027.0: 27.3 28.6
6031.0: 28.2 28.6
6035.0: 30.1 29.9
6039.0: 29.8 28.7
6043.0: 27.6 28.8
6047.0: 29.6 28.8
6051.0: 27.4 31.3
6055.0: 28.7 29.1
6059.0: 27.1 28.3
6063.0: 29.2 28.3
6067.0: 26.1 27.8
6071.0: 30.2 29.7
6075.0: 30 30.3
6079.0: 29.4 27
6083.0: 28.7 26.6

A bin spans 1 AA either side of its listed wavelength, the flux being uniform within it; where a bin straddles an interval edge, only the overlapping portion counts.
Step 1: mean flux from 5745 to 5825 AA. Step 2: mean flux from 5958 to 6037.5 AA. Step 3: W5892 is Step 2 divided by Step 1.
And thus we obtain 1.01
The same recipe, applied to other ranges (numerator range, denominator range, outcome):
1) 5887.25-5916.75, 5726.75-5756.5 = 0.77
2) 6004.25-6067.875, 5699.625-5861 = 1.02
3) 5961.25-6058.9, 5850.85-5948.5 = 1.11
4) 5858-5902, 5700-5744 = 0.86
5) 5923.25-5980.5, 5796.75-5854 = 0.98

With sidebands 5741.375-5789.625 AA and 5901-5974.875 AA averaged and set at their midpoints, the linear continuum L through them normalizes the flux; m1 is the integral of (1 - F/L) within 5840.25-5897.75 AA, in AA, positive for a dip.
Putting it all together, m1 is 5.0 AA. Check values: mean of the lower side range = 27.1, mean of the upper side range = 28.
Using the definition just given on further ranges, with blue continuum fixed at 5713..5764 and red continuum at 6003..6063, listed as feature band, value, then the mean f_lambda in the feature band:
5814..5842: -1.8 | 29.2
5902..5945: 0.4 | 27.6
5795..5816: -0.9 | 28.5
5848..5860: 0.0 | 27.4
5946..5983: -0.8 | 28.6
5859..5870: 0.1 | 27.4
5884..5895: 4.2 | 17.1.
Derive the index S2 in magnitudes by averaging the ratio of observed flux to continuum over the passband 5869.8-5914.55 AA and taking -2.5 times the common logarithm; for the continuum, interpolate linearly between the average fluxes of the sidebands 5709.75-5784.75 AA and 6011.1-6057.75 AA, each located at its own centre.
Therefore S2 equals 0.21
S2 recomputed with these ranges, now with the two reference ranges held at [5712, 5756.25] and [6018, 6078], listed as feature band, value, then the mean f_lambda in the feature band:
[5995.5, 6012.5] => 0.02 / 27.8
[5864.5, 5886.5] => 0.00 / 27.6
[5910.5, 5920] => 0.02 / 27.3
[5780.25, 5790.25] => 0.05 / 26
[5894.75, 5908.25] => 0.37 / 19.8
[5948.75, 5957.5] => -0.02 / 28.7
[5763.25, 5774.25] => -0.02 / 27.8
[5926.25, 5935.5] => -0.01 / 28.3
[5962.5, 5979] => -0.02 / 28.6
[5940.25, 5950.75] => -0.01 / 28.3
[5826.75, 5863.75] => -0.03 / 28.4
